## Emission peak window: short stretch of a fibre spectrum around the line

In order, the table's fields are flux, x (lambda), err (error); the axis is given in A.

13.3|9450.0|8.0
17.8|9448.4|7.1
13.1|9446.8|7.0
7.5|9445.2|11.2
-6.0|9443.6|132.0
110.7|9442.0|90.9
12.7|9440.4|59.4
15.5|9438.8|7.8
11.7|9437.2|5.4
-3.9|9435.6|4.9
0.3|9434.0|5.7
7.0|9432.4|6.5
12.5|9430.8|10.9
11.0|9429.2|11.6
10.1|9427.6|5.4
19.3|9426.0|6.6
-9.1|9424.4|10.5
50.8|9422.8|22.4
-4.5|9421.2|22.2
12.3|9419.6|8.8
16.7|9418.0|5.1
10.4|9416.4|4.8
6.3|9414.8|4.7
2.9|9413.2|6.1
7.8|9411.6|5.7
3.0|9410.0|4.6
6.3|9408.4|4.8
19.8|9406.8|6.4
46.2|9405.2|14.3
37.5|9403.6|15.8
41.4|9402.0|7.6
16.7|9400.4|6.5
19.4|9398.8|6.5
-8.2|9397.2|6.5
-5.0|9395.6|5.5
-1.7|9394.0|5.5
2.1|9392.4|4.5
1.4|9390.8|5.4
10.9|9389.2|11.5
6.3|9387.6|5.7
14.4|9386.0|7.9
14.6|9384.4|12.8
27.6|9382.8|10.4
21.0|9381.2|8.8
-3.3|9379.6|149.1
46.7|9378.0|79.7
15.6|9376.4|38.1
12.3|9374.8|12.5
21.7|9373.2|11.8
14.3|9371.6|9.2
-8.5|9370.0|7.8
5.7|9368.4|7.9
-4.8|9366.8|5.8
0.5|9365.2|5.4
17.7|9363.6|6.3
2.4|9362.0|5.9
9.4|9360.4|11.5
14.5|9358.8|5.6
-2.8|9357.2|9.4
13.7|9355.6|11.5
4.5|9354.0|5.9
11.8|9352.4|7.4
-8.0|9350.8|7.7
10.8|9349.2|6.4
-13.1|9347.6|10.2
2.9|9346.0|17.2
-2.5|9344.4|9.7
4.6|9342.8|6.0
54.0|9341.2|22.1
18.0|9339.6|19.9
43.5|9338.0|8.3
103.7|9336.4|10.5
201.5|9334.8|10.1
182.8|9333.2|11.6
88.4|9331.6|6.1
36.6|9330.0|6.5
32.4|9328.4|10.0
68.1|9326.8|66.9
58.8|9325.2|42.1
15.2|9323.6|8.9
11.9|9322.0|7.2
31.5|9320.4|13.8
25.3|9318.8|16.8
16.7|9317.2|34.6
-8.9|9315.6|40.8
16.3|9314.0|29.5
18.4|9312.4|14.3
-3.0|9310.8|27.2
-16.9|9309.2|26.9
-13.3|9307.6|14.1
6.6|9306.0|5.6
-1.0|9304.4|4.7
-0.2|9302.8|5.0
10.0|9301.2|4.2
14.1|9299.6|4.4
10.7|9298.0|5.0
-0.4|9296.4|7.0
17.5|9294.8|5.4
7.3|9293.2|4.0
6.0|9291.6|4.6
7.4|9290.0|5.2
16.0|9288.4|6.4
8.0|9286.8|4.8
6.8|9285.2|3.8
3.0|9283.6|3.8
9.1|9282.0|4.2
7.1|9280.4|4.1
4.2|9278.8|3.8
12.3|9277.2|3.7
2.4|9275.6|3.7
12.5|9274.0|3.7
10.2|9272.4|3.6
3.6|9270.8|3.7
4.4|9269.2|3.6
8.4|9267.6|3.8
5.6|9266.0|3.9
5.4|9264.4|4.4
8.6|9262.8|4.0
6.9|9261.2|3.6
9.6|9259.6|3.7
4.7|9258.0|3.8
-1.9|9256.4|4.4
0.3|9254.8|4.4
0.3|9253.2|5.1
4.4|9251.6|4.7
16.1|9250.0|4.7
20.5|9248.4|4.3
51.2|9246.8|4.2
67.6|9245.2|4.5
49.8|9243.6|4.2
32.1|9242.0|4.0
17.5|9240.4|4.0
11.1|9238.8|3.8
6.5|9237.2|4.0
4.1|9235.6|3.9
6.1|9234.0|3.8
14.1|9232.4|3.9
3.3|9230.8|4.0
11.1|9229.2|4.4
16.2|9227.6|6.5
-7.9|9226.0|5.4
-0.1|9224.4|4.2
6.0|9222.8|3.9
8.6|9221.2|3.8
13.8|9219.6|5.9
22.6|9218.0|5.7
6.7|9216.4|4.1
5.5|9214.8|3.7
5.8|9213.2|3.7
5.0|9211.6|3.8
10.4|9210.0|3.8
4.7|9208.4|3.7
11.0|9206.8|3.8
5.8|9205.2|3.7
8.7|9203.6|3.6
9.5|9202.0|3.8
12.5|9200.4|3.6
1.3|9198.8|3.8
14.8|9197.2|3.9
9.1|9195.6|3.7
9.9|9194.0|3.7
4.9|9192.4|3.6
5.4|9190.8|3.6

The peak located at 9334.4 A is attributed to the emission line [O III]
